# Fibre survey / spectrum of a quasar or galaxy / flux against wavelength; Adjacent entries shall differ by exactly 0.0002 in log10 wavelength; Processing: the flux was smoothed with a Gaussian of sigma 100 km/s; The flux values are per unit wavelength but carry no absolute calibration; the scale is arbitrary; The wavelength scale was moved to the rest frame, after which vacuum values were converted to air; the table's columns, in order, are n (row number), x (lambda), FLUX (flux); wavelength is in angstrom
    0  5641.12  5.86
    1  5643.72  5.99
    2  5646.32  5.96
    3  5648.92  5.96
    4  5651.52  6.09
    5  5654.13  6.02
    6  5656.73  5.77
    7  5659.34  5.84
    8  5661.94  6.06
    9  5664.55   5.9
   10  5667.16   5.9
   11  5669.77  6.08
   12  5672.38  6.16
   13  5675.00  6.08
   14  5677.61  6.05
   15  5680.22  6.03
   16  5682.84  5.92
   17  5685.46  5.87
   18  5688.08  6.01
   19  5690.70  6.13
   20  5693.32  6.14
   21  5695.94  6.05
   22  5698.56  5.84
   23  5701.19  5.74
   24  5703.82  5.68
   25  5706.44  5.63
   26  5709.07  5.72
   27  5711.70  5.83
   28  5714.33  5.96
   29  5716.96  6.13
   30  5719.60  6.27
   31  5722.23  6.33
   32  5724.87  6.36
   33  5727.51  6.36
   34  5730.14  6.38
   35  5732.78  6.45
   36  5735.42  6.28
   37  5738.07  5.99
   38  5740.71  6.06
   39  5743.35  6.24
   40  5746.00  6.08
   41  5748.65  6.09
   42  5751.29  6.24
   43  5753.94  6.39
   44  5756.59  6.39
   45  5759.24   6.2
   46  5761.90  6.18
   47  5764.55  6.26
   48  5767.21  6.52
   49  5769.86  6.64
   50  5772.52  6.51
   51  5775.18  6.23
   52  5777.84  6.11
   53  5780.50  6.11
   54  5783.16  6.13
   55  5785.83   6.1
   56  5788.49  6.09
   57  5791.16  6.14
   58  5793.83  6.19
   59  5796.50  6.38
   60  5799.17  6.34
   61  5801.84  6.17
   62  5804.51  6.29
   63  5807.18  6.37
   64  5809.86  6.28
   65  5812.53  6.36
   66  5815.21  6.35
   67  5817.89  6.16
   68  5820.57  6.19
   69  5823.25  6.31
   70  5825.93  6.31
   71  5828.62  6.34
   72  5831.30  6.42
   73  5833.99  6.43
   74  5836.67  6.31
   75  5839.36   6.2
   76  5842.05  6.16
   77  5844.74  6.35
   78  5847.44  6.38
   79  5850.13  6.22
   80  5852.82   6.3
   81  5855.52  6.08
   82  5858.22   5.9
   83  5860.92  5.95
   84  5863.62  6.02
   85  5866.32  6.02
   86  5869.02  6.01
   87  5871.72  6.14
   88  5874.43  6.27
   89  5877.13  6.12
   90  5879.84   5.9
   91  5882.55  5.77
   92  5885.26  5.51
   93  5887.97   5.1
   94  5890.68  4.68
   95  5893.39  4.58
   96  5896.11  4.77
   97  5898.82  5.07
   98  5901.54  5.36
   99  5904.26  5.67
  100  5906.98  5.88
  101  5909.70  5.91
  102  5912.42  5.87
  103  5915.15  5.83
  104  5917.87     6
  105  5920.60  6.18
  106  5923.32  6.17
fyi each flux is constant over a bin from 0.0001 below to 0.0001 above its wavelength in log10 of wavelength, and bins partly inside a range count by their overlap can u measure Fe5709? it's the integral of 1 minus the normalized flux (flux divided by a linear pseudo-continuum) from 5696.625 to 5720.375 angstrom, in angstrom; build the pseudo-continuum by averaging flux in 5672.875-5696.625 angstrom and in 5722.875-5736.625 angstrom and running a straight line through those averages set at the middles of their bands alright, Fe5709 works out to 1.33 angstrom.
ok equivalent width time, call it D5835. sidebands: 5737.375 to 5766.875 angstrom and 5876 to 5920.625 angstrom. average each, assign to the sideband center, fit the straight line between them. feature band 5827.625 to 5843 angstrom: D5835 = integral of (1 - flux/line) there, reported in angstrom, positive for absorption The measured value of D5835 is -1.3 angstrom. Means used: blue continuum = 6.21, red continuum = 5.52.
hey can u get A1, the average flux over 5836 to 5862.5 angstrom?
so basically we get 6.18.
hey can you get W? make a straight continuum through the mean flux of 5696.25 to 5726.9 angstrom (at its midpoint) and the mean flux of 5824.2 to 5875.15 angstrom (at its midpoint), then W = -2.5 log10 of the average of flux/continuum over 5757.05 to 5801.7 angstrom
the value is -0.03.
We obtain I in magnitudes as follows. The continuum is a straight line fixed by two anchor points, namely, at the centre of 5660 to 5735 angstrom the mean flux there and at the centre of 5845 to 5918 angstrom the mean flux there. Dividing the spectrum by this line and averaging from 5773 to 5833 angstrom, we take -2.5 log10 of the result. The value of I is -0.07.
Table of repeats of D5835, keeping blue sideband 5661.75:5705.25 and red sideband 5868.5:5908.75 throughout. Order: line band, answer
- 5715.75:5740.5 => -1.7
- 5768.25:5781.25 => -1.3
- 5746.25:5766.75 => -1.6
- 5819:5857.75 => -4.5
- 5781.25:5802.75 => -1.7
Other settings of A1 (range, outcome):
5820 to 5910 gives 5.9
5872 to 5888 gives 5.86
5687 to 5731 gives 6.03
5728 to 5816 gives 6.26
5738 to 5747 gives 6.11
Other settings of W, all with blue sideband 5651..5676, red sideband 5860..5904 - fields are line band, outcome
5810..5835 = -0.114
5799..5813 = -0.105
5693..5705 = 0.009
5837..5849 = -0.113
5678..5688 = -0.002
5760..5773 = -0.109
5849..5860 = -0.090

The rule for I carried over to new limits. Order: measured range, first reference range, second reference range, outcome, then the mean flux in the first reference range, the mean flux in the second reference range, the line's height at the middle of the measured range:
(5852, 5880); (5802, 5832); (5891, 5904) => -0.107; 6.3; 4.99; 5.5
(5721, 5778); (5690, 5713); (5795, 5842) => -0.044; 5.86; 6.3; 6.04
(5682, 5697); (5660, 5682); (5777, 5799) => 0.005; 6.03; 6.17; 6.05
